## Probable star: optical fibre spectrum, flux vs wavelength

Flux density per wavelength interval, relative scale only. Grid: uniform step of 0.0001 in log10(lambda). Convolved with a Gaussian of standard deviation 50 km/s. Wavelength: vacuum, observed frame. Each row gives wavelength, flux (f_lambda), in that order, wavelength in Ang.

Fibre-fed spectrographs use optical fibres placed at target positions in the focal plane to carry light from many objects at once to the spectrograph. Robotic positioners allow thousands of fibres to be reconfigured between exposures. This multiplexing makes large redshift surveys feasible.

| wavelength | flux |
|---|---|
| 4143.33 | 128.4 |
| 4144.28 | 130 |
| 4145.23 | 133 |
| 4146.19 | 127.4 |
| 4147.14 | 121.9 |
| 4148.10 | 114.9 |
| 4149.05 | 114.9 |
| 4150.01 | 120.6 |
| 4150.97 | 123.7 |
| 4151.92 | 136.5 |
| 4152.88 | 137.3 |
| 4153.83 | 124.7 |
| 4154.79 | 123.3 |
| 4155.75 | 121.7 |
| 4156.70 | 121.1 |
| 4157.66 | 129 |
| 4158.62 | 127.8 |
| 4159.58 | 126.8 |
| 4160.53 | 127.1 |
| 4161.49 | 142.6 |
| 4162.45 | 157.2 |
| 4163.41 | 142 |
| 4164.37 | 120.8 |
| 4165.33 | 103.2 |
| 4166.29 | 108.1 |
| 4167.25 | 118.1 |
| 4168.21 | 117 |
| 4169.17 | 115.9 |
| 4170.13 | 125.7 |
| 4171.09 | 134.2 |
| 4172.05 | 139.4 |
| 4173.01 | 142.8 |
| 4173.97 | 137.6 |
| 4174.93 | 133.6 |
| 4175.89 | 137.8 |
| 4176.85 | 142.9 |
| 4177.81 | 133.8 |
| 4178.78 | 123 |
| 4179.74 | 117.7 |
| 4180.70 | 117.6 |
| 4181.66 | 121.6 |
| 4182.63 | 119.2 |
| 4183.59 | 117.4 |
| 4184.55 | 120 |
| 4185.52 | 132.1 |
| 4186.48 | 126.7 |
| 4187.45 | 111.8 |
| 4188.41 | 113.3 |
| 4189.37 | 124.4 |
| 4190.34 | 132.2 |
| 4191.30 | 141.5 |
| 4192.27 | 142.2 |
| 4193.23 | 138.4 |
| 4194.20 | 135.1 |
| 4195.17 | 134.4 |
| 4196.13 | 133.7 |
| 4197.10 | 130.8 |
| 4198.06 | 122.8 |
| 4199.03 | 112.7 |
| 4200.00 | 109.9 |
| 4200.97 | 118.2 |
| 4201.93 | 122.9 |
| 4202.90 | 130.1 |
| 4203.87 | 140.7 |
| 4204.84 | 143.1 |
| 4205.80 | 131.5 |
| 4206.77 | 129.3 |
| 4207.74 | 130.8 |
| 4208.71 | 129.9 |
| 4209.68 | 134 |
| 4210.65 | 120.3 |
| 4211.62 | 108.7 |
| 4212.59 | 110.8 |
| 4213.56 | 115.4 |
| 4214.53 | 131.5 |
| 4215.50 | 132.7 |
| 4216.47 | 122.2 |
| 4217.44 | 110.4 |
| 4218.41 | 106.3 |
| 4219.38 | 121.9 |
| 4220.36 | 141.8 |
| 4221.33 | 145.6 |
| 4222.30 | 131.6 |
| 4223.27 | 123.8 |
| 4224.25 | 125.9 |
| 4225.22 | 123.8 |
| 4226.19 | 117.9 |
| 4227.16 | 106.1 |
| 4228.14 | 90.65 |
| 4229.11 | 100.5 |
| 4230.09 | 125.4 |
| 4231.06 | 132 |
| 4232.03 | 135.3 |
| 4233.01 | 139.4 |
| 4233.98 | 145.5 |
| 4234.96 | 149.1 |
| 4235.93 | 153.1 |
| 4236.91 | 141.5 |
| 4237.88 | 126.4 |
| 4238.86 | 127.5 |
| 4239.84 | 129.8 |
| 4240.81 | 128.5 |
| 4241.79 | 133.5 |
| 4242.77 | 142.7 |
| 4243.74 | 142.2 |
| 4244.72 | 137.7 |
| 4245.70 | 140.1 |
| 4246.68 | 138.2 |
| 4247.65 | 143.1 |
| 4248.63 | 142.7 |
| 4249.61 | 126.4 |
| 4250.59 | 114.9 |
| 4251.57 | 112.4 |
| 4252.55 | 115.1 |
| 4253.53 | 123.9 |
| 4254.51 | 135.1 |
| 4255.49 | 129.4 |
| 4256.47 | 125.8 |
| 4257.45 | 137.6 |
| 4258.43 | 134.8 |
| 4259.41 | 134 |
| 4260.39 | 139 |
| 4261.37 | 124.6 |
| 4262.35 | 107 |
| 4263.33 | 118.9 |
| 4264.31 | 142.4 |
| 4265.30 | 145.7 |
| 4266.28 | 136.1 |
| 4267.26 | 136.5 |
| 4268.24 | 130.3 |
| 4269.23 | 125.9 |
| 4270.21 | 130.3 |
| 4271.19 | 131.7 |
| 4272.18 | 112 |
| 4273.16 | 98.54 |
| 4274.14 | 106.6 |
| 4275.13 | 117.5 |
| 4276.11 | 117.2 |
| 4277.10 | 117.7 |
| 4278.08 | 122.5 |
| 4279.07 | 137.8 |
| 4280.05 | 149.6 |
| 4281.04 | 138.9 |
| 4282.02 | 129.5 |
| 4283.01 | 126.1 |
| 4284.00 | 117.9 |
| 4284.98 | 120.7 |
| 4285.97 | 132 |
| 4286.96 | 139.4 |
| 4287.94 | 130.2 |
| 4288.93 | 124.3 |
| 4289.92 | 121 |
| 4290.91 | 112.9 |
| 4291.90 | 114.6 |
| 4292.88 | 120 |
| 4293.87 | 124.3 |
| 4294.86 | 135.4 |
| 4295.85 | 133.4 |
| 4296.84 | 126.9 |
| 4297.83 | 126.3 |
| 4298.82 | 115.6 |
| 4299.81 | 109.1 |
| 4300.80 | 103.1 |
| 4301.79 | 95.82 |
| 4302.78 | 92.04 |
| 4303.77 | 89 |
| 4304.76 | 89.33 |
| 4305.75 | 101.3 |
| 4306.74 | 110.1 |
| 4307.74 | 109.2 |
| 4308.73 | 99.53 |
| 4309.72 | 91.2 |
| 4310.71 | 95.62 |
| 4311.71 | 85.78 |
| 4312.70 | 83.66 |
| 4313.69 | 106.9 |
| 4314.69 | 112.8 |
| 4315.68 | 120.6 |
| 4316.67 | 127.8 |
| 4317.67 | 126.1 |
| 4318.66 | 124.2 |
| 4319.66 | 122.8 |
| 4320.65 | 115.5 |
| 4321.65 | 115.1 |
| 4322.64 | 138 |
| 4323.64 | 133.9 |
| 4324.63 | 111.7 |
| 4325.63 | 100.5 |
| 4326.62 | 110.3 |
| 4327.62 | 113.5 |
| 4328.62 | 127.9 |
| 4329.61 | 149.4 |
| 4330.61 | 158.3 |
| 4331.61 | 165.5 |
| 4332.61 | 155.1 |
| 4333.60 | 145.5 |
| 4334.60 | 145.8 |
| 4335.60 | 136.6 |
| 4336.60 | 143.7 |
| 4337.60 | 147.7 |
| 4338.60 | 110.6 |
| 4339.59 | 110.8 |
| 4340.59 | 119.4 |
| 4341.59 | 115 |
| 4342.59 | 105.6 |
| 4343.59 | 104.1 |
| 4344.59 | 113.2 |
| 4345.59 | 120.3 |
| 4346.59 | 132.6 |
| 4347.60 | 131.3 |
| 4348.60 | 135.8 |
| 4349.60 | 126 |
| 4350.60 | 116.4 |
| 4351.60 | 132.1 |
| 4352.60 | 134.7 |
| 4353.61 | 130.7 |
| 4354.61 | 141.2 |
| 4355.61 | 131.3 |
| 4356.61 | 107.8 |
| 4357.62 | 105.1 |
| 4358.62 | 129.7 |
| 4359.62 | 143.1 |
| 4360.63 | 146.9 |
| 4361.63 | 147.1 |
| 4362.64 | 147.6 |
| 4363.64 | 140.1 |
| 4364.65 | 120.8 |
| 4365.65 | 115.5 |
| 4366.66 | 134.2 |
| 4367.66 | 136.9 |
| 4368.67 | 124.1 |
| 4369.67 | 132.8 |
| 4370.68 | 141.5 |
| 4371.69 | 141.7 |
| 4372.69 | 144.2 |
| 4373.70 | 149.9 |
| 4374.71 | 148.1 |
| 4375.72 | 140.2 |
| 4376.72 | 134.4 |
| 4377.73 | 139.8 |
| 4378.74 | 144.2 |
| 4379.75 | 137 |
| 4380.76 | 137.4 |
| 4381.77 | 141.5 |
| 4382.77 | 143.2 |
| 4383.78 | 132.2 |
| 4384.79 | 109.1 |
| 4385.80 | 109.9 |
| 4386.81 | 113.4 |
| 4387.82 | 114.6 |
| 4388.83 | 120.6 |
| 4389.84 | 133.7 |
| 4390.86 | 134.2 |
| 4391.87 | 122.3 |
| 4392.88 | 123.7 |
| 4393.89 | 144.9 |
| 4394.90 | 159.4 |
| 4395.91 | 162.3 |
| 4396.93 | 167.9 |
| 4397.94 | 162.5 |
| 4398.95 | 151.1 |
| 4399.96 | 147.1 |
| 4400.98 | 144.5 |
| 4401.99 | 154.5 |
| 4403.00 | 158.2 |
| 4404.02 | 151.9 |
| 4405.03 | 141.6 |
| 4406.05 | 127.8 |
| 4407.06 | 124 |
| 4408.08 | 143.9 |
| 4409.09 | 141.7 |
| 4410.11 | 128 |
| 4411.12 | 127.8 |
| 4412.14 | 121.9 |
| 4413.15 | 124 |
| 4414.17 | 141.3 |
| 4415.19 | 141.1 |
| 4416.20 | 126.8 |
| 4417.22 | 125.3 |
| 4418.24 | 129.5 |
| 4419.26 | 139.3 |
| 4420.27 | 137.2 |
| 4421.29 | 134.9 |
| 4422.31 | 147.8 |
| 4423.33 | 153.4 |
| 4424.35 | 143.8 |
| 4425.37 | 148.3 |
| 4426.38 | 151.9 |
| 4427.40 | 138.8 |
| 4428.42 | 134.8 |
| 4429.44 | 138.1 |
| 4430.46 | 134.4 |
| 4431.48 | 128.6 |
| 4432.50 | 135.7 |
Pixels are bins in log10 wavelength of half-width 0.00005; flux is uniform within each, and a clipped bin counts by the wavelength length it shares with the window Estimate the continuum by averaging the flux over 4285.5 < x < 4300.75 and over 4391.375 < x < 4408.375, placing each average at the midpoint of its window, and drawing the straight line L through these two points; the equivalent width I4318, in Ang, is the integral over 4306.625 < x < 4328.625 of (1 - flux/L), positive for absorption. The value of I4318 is 2.9 Ang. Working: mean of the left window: 124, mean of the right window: 146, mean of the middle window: 112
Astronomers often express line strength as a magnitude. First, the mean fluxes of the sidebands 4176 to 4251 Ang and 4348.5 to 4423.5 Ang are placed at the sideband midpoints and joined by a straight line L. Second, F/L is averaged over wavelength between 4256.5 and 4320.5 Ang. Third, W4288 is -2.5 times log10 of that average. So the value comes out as 0.10 mag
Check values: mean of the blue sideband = 128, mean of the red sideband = 136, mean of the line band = 119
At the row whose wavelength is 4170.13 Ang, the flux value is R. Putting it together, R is 125.7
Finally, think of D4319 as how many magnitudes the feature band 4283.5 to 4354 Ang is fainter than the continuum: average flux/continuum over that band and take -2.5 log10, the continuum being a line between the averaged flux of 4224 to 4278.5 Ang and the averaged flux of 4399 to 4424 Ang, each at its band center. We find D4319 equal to 0.10 mag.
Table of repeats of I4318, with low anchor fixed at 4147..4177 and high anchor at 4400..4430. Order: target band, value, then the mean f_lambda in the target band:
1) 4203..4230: 1.4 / 123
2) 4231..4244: -0.7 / 138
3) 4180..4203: 0.7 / 125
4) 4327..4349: 0.7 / 131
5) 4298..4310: 2.9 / 101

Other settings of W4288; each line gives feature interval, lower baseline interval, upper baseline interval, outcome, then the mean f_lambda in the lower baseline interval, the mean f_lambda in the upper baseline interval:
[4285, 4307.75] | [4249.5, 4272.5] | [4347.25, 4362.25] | 0.119 mag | 128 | 131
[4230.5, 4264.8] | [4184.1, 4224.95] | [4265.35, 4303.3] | -0.069 mag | 127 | 123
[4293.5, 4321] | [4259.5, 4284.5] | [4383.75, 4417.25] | 0.179 mag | 127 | 136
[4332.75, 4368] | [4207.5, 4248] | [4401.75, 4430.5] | 0.048 mag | 128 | 138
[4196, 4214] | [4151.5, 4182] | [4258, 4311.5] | 0.007 mag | 128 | 120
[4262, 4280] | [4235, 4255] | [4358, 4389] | 0.071 mag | 133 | 134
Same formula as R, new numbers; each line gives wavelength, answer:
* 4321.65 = 115.1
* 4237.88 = 126.4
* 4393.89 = 144.9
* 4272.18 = 112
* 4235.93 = 153.1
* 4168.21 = 117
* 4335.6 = 136.6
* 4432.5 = 135.7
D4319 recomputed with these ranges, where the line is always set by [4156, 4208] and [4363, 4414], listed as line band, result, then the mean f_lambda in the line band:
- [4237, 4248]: -0.04 mag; 136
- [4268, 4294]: 0.07 mag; 124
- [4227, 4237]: 0.01 mag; 129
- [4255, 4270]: 0.00 mag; 131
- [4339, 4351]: 0.14 mag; 119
